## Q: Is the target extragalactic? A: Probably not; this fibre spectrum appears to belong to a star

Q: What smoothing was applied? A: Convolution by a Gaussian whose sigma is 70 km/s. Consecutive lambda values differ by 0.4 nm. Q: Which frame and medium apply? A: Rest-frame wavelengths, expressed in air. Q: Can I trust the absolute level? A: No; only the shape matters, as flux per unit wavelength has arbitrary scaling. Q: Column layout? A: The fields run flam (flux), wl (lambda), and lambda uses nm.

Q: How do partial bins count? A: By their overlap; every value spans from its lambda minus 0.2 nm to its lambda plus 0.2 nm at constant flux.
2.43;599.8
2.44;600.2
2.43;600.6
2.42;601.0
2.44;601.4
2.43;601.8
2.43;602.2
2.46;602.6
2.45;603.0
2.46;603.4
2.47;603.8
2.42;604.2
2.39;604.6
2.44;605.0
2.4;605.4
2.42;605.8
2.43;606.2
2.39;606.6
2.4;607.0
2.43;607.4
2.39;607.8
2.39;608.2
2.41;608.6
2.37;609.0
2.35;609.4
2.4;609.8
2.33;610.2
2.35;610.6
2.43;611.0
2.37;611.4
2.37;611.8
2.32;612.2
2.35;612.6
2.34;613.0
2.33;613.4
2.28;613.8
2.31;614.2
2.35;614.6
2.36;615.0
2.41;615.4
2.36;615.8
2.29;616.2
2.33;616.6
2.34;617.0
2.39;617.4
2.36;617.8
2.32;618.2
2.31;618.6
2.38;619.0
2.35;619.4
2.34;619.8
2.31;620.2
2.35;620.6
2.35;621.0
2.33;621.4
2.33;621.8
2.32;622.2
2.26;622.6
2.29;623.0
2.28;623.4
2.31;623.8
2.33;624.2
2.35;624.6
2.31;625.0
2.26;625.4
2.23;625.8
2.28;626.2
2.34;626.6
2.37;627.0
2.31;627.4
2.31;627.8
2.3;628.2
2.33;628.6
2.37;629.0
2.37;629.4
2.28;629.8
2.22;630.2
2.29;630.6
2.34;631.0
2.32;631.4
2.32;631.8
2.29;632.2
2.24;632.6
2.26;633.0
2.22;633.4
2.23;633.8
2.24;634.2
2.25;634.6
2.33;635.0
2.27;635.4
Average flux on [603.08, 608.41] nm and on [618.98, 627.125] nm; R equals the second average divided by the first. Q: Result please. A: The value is 0.96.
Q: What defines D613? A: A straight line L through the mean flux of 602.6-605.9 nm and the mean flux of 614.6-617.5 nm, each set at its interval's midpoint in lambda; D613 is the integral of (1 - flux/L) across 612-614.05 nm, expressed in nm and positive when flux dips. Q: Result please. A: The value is 0.04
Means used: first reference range 2.43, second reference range 2.35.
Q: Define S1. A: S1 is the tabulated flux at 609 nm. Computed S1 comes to 2.37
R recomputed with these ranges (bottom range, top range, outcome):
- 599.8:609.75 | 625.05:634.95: 0.95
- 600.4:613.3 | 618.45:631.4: 0.96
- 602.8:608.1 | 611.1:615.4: 0.97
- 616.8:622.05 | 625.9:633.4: 0.98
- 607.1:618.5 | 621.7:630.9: 0.98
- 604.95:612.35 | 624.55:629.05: 0.97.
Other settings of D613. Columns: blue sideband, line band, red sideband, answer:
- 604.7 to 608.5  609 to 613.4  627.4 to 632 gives 0.06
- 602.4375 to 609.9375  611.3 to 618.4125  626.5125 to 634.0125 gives 0.09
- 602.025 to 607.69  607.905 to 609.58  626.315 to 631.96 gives 0.02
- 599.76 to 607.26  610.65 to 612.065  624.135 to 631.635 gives 0.00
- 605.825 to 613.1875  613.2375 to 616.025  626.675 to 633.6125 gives 0.02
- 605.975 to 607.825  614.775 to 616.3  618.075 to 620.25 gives 0.00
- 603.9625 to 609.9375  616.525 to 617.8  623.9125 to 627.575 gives 0.00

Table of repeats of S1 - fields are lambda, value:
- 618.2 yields 2.32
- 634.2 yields 2.24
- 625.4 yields 2.26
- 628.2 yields 2.3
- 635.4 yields 2.27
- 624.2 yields 2.33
